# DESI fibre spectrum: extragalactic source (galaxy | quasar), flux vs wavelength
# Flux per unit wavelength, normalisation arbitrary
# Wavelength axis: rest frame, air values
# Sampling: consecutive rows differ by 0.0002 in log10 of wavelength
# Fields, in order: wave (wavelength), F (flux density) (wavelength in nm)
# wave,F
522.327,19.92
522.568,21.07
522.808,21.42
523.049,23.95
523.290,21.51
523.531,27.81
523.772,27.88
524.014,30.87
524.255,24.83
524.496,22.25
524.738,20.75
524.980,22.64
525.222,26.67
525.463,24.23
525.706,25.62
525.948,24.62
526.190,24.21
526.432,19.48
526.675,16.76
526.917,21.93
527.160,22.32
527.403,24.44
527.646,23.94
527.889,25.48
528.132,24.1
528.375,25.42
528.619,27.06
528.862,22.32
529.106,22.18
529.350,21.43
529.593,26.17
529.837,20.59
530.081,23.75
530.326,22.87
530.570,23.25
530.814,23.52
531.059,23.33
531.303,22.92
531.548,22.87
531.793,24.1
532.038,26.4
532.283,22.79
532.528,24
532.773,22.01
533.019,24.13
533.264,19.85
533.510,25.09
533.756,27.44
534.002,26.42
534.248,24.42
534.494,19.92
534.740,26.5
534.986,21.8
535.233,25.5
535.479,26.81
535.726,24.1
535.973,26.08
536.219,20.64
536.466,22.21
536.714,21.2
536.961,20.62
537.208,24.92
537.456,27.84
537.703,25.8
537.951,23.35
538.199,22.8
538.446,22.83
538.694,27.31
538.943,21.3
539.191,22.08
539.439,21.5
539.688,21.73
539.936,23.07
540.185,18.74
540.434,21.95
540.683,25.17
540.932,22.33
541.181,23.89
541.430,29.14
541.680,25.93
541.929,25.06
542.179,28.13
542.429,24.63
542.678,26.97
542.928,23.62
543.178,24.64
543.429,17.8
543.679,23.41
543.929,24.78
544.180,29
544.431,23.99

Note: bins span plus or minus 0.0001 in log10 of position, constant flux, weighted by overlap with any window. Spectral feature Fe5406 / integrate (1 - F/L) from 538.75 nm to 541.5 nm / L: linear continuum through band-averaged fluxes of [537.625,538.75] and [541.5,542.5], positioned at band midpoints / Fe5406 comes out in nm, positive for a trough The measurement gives 0.26 nm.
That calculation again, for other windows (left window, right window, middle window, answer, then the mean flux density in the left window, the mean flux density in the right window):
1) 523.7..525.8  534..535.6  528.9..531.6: 0.18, 25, 24.3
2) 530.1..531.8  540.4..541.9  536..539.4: 0.14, 23.2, 24.9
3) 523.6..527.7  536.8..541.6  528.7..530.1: 0.05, 23.8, 23.5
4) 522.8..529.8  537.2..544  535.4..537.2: 0.06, 23.9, 23.9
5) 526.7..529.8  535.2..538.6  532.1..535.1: 0.00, 23.6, 23.9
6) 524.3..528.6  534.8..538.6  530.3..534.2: -0.04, 23.3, 23.8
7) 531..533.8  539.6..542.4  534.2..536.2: -0.03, 23.7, 24.2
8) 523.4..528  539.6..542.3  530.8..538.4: 0.08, 24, 24.1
